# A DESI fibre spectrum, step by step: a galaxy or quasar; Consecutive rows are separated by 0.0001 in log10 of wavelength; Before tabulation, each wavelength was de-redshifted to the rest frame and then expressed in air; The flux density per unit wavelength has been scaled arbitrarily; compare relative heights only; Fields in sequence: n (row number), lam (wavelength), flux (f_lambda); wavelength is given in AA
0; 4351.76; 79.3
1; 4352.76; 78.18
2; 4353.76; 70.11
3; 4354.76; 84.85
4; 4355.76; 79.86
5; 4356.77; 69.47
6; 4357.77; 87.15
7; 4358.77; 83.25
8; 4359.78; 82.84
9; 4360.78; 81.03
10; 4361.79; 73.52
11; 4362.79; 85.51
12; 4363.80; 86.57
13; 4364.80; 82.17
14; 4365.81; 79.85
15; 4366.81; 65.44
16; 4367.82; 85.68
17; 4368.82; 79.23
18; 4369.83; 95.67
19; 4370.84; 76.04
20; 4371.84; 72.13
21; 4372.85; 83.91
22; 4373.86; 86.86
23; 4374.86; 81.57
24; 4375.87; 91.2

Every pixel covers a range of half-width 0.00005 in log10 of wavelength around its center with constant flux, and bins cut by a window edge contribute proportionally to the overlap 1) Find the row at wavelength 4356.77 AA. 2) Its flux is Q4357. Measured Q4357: 69.47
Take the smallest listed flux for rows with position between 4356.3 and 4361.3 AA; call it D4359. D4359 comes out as 69.47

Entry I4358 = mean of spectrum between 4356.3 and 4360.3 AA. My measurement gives 80.9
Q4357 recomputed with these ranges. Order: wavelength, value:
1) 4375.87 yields 91.2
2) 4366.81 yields 65.44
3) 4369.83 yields 95.67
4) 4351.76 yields 79.3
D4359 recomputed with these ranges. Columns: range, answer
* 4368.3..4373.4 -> 72.13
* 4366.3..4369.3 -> 65.44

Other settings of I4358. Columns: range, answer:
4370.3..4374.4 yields 80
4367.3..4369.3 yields 82.4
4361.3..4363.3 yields 79.5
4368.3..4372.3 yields 81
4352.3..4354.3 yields 74.5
